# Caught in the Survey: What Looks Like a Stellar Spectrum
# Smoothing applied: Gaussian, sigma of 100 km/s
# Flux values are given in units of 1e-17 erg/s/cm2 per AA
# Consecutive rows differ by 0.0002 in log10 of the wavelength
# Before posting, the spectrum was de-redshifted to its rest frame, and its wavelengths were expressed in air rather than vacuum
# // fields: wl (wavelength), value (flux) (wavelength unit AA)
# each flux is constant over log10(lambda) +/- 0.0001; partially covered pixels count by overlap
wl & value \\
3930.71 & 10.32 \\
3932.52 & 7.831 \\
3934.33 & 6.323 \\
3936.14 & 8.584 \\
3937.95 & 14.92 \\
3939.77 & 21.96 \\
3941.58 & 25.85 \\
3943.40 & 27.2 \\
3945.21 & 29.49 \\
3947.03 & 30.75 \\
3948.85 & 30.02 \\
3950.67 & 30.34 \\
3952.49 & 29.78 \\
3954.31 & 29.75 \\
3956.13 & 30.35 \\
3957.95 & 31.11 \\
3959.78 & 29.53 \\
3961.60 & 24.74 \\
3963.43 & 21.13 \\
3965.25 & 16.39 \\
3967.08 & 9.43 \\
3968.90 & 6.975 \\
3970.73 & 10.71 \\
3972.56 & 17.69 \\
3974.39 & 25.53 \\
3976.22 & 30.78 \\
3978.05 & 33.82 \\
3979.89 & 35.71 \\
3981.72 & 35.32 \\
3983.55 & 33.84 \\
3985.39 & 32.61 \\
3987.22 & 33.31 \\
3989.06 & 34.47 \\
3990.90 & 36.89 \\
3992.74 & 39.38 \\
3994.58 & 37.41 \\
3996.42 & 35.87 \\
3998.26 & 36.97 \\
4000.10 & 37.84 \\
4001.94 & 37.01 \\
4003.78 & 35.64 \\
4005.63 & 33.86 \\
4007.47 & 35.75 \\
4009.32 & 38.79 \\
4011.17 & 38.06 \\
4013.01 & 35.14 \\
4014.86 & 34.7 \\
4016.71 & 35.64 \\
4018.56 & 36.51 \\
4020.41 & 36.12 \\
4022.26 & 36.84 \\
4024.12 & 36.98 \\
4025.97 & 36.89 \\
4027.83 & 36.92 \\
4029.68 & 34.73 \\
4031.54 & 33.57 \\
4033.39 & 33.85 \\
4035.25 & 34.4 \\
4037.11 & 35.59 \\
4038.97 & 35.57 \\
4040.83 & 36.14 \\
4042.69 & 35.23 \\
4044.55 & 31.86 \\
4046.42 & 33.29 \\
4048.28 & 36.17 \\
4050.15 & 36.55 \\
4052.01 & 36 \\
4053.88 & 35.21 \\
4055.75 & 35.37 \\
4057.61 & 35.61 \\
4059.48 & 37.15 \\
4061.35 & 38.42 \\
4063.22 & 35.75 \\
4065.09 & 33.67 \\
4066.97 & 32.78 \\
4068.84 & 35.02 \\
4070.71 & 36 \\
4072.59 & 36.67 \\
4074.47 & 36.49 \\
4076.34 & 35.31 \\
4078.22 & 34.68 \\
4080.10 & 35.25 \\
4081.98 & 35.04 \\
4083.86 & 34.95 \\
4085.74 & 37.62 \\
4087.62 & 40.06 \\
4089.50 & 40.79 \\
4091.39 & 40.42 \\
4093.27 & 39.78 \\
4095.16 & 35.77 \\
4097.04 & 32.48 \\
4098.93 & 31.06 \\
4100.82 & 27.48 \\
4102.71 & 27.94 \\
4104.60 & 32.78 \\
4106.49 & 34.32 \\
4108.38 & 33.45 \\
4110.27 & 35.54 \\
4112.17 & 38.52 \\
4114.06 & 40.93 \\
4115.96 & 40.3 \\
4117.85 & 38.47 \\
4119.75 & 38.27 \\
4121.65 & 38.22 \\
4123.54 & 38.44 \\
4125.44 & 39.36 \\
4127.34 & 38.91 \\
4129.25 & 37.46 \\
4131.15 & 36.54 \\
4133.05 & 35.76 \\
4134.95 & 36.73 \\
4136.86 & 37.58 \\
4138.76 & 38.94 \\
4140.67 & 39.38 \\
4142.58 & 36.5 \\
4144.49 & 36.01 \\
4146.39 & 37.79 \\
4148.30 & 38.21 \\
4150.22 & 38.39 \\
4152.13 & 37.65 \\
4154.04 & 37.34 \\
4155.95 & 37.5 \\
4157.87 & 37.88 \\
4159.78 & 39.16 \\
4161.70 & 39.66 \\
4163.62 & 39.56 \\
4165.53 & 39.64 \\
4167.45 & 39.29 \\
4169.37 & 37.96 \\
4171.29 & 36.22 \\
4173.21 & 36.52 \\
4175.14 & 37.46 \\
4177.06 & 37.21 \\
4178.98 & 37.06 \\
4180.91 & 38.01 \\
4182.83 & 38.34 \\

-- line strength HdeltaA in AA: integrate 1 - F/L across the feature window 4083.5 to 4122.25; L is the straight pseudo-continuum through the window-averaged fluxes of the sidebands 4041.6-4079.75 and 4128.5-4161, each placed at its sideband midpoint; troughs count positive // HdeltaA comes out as 0.4 AA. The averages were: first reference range 35.4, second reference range 37.6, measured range 36.1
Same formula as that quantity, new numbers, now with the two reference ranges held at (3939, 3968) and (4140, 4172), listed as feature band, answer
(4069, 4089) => -1.6 AA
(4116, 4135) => -0.9 AA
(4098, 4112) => 1.2 AA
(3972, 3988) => -2.0 AA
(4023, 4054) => -4.1 AA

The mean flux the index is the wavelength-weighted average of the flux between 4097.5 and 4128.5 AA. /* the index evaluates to 35.8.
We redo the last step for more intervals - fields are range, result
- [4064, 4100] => 36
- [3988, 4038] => 36.1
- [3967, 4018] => 32.2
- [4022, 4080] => 35.4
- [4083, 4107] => 35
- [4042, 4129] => 36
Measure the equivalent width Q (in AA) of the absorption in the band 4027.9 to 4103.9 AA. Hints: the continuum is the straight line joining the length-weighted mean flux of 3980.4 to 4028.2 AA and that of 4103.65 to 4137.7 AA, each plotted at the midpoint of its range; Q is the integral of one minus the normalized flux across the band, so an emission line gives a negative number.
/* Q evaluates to 3.1 AA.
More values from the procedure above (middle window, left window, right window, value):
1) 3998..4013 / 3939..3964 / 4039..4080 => -2.30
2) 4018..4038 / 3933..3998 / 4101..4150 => -3.33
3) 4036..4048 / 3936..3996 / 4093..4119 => -1.30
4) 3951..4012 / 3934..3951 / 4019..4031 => -1.66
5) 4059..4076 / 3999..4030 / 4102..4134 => 0.41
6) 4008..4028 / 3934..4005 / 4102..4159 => -3.87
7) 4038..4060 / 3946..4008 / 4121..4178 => -1.45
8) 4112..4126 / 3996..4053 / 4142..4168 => -0.58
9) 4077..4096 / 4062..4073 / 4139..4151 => -0.93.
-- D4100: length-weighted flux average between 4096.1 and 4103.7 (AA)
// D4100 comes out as 29.7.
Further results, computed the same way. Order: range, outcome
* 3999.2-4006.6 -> 36.1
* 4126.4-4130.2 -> 38.1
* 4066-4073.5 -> 35.1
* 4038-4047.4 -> 34.4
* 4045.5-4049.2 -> 34.8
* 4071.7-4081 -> 35.7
